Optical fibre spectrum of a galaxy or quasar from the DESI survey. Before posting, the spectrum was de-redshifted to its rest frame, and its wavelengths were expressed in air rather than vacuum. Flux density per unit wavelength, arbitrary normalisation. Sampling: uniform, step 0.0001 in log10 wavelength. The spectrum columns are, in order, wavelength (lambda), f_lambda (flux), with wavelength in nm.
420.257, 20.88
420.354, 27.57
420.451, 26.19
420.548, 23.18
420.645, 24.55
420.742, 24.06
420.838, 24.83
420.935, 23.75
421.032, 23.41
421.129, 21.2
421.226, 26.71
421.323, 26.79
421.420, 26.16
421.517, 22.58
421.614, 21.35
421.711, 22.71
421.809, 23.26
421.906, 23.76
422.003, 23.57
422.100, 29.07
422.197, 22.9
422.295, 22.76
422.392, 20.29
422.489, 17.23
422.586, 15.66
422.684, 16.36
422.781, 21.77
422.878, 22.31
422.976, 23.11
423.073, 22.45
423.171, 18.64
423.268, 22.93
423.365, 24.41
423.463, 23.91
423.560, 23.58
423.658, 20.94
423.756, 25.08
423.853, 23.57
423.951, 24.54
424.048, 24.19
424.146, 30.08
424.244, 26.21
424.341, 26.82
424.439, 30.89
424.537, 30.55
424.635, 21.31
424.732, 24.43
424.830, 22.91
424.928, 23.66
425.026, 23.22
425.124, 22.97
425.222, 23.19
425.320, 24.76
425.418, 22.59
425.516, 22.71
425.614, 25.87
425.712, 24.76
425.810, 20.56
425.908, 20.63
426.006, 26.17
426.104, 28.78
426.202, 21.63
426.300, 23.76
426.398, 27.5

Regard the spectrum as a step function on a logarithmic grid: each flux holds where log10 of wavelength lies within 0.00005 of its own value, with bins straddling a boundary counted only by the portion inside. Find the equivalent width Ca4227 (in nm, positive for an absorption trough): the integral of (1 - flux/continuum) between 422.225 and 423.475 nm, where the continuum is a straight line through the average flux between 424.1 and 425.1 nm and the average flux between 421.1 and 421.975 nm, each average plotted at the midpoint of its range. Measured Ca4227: 0.197 nm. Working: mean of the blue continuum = 23.9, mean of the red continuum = 25.9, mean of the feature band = 20.9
